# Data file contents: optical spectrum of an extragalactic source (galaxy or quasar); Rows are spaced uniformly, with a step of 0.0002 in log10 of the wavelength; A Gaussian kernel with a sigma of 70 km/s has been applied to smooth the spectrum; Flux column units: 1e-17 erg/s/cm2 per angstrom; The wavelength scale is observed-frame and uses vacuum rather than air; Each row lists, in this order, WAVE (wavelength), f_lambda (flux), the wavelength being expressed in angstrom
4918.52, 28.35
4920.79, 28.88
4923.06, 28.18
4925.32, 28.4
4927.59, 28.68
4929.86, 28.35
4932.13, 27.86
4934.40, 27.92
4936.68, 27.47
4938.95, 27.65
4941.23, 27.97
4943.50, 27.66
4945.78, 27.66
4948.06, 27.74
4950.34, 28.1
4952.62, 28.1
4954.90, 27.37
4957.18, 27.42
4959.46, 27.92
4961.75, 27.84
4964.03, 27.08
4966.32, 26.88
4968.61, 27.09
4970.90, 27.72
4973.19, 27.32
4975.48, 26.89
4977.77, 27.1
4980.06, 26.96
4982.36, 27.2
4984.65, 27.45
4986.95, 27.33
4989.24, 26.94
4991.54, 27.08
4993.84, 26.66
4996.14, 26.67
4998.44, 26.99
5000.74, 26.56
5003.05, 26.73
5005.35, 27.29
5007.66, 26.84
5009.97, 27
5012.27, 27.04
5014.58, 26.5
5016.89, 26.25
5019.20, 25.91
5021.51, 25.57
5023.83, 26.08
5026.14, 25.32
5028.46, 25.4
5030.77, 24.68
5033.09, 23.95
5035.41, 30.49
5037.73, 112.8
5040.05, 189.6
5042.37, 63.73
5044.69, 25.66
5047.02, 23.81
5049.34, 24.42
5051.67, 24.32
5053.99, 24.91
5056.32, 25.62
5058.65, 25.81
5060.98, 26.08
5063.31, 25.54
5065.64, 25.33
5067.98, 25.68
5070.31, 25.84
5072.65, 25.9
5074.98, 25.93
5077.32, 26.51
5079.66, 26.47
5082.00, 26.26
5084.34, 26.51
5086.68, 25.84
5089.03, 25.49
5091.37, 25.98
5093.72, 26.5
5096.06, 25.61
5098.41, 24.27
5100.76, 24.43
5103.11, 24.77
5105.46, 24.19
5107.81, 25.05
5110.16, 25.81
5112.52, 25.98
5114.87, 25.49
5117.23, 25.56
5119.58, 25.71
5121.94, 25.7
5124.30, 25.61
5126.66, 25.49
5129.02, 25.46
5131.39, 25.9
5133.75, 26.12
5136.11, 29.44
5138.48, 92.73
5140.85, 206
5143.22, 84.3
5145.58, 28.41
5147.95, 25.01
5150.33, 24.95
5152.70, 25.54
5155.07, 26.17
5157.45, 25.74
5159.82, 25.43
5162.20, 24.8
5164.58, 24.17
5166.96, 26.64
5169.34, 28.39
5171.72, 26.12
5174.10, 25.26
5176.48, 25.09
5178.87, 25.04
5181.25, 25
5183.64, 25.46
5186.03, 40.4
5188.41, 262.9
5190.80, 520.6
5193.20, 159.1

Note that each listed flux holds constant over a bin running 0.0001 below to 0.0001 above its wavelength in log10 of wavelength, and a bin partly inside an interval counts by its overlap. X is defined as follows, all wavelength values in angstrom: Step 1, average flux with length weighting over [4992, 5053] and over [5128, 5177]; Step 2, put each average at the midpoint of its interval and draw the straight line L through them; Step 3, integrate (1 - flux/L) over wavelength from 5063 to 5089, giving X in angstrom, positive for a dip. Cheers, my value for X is 8.50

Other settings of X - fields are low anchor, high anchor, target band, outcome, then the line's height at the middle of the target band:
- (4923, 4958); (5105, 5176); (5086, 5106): 5.25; 34.2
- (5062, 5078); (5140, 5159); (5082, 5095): 2.39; 32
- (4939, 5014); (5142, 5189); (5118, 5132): 4.07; 36.1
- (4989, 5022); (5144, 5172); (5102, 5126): 1.22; 26.8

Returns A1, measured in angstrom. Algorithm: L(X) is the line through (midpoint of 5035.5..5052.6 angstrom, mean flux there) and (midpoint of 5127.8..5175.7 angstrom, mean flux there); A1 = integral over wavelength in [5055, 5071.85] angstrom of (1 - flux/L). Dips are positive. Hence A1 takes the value 9.7 angstrom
